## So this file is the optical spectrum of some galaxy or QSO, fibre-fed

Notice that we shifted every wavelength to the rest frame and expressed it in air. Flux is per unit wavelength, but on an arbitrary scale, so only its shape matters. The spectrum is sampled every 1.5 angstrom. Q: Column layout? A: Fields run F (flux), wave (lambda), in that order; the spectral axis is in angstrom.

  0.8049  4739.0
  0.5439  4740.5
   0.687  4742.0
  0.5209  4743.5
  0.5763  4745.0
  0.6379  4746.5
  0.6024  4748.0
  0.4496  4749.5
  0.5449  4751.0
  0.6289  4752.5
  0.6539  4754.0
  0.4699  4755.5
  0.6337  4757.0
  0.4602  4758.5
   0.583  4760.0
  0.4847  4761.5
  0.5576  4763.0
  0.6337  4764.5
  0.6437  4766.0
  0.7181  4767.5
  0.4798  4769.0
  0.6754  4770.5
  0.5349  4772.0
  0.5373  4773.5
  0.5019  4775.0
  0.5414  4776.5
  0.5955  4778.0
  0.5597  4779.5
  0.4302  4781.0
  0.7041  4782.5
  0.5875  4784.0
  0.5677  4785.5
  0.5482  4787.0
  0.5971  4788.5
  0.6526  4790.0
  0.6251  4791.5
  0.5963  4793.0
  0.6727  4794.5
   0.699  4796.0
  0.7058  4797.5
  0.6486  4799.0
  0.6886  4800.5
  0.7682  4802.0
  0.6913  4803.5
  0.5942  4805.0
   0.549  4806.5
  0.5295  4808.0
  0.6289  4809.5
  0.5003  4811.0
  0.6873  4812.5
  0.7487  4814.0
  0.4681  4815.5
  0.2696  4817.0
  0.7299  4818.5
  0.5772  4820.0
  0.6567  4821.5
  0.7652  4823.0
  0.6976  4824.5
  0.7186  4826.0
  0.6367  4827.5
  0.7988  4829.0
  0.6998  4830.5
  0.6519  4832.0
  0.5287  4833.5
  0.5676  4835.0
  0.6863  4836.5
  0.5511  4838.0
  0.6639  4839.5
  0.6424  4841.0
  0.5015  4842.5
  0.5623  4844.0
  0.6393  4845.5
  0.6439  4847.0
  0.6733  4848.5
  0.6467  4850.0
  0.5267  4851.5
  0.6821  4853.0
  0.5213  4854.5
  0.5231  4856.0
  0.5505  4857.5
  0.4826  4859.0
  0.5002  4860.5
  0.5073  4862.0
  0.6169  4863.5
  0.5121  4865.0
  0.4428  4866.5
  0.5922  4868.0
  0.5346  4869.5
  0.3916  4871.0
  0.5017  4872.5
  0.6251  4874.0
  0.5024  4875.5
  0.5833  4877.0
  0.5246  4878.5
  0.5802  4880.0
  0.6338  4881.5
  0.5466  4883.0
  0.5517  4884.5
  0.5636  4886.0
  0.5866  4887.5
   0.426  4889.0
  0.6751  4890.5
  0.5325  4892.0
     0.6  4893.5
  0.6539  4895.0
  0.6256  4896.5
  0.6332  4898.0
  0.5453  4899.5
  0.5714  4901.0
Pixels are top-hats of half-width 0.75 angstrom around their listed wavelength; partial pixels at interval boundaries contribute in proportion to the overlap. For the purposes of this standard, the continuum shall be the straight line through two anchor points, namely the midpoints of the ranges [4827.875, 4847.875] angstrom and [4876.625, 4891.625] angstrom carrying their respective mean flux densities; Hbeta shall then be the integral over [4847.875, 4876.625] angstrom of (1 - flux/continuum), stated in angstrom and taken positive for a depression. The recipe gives 2.5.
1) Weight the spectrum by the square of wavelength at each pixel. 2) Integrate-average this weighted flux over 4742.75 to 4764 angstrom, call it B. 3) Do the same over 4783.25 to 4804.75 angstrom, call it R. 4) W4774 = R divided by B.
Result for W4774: 1.2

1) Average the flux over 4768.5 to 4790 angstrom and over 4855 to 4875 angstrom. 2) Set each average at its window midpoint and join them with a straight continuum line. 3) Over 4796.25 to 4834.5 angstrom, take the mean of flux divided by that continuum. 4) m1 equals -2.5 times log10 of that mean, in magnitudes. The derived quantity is -0.17 mag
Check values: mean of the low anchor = 0.566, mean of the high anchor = 0.521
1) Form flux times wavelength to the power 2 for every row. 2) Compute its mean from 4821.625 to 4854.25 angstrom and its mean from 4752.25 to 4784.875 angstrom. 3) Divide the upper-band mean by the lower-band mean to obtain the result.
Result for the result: 1.15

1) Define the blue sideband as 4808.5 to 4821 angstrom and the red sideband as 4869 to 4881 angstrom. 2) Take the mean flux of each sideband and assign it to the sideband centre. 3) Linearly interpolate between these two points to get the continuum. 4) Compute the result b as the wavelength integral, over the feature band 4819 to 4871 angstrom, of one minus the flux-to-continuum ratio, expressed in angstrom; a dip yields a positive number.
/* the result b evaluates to -4.2 angstrom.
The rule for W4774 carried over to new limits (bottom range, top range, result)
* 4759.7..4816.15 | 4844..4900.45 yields 0.97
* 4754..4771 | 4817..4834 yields 1.18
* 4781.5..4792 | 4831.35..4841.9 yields 1.03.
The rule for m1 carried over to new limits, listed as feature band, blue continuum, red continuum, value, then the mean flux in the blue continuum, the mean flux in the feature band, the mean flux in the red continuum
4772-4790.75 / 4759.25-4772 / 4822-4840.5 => 0.080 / 0.593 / 0.567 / 0.663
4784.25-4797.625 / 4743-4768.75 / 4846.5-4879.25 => -0.106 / 0.575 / 0.624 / 0.549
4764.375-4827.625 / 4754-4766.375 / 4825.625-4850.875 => -0.032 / 0.562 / 0.613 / 0.634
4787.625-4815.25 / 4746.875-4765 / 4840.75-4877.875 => -0.150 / 0.559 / 0.64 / 0.555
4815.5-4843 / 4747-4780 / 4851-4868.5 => -0.148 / 0.568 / 0.627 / 0.538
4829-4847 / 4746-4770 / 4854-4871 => -0.161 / 0.574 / 0.618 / 0.52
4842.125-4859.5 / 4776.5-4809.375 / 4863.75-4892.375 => -0.028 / 0.618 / 0.583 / 0.544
